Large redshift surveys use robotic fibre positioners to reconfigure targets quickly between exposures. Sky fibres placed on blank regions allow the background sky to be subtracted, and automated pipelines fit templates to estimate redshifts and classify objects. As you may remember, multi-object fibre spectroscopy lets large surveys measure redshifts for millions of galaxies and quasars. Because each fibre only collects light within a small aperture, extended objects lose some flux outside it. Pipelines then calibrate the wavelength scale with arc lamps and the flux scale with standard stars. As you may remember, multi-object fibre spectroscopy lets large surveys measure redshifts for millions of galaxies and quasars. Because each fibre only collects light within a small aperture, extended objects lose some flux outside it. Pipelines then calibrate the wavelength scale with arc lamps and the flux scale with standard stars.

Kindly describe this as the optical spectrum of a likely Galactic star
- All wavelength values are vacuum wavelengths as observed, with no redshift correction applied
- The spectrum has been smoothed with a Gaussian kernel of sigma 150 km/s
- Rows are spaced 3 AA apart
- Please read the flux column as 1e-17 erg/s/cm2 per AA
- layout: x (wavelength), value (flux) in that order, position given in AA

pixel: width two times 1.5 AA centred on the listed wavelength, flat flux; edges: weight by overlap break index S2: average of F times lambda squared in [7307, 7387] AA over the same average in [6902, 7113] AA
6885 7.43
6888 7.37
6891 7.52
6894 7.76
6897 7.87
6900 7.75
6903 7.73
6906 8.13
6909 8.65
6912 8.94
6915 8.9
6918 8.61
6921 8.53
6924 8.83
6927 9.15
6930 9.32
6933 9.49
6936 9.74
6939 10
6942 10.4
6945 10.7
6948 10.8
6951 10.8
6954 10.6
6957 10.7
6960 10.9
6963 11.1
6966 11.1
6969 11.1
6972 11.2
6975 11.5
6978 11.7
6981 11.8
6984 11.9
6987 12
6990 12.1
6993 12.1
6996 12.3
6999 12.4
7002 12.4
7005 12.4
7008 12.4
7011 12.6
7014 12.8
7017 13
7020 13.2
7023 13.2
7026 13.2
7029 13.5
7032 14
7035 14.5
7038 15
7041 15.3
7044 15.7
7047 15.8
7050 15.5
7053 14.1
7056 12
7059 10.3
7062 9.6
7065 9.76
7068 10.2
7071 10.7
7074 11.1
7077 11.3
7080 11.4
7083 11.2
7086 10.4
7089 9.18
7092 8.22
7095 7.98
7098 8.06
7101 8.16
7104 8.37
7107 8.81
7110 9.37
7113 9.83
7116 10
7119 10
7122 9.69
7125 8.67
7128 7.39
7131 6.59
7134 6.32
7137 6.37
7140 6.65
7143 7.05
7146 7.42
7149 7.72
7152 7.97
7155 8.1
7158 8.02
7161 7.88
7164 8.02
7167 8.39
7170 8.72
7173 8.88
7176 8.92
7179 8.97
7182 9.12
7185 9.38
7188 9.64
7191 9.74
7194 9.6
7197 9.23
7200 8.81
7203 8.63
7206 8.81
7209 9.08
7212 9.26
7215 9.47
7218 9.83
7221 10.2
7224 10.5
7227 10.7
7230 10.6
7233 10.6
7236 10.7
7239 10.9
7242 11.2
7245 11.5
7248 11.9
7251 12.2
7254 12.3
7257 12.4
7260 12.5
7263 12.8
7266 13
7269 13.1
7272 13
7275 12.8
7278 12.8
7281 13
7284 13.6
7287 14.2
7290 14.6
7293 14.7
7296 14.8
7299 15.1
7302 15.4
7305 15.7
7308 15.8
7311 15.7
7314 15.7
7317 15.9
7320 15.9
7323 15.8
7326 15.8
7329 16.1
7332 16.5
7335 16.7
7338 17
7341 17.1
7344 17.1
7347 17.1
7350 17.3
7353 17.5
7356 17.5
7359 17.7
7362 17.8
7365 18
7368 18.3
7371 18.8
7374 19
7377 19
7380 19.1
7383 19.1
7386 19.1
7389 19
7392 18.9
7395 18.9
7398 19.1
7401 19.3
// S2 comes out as 1.71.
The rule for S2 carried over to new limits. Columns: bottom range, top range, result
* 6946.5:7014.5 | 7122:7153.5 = 0.66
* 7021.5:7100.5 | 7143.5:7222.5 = 0.77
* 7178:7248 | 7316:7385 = 1.83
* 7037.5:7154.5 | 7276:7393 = 1.79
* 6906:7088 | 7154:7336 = 1.10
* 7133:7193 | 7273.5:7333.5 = 1.90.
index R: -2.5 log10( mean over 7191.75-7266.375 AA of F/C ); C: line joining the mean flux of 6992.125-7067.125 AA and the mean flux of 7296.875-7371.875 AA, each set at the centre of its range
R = 0.41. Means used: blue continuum 13.1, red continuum 16.7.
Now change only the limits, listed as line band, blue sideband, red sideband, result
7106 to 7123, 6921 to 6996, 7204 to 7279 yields 0.15 mag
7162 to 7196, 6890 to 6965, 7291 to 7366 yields 0.46 mag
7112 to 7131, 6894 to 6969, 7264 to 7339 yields 0.33 mag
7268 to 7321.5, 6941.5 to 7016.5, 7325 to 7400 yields 0.16 mag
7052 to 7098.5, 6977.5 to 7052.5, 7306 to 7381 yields 0.32 mag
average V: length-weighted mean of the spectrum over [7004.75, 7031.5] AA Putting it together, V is 13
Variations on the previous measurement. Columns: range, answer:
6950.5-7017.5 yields 11.8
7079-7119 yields 9.31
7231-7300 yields 12.7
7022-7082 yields 12.8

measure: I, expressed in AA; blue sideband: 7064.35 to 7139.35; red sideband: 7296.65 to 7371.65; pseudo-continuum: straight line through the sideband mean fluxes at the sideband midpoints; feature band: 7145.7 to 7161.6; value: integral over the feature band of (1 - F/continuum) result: 4.3 AA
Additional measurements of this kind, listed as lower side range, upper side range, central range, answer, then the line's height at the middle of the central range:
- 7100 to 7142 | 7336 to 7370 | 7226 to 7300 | 7.24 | 13.9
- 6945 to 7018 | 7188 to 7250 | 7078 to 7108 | 4.73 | 10.9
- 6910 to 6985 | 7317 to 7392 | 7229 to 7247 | 5.28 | 15.5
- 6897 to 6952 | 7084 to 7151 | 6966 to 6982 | -4.37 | 8.97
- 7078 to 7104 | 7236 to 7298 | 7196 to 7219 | 4.98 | 11.6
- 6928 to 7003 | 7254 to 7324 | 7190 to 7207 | 5.37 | 13.3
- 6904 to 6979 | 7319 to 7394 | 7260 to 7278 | 3.54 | 16.1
